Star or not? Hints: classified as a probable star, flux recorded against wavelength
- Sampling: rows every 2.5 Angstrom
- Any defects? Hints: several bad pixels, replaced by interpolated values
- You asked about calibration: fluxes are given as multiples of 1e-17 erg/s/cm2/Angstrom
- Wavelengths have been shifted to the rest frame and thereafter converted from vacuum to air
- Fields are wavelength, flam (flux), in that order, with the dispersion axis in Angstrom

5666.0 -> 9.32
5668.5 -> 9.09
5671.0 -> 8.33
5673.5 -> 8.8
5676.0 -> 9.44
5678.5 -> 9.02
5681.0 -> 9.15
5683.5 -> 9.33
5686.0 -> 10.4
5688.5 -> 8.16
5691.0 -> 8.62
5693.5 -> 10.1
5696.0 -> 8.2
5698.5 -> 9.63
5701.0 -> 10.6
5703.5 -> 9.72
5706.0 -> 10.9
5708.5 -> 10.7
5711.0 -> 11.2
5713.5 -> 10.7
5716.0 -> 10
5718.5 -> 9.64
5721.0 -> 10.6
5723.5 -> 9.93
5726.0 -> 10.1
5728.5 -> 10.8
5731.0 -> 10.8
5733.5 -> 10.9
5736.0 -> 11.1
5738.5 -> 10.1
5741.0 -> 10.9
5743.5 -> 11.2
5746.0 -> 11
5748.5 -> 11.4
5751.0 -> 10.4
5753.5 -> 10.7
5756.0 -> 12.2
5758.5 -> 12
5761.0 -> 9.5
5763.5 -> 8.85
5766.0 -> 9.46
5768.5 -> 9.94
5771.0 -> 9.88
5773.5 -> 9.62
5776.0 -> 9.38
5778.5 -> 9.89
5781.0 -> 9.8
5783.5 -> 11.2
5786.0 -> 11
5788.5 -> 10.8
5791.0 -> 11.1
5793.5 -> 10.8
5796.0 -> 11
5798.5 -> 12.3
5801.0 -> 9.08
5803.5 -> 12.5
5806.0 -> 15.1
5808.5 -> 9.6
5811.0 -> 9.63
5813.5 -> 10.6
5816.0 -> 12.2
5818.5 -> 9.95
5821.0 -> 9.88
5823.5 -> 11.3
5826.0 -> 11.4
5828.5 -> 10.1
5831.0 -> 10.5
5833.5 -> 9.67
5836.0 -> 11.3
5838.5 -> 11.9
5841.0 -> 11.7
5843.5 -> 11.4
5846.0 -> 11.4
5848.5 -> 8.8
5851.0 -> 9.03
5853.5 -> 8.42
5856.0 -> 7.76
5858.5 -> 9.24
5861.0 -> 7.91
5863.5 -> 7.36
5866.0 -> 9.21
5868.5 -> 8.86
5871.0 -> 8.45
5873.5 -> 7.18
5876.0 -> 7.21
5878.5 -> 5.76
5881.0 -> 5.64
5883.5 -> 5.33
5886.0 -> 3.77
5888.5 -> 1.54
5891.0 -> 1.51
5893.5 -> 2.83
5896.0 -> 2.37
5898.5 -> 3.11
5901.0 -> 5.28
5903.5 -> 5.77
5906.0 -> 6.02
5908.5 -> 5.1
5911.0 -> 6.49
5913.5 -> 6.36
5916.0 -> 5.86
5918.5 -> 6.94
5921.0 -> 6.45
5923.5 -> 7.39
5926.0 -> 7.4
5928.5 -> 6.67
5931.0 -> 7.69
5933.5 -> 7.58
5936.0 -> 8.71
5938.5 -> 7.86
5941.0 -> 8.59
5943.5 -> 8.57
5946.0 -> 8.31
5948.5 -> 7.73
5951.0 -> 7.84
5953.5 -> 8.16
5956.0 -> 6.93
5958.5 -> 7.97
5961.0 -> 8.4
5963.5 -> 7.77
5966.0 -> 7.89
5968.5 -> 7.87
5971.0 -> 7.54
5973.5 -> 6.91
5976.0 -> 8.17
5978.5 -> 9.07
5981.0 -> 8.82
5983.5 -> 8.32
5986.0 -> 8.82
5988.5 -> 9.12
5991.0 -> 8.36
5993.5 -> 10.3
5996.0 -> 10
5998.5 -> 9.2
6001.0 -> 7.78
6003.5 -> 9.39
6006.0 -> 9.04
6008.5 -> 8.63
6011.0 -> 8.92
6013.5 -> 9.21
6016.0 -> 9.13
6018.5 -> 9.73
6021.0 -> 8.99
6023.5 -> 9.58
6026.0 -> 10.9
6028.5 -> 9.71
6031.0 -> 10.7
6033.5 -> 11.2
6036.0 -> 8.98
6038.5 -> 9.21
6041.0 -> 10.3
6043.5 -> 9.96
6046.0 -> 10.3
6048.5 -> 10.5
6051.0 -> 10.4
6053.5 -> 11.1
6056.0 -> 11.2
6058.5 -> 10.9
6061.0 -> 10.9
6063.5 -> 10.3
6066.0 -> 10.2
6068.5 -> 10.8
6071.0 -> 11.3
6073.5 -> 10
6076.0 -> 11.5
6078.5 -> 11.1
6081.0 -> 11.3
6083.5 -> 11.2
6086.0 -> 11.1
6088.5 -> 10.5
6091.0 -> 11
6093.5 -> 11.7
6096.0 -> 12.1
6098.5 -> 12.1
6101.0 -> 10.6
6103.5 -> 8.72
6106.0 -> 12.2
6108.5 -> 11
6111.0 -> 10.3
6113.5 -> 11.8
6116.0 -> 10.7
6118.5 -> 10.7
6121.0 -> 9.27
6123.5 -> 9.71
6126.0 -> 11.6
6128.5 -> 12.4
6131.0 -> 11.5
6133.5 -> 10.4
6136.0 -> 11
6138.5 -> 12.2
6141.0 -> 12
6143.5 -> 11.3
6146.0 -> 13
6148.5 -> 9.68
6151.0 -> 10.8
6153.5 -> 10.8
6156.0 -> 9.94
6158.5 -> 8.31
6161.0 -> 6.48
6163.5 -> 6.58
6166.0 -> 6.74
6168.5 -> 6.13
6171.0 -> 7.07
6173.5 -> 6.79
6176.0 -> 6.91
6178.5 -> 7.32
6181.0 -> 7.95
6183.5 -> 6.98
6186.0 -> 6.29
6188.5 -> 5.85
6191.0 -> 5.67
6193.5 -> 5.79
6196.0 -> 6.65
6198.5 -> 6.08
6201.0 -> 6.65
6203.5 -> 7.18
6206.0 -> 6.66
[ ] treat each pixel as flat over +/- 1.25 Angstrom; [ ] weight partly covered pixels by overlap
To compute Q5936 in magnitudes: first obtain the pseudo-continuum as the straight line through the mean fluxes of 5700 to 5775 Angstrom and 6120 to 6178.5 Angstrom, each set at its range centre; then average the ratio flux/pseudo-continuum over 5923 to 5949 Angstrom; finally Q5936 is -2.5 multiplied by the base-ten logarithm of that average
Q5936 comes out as 0.26 mag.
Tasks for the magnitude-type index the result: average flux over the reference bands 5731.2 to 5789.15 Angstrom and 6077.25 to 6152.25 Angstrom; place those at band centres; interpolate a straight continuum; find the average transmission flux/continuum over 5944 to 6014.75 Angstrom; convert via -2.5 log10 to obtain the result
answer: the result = 0.274 mag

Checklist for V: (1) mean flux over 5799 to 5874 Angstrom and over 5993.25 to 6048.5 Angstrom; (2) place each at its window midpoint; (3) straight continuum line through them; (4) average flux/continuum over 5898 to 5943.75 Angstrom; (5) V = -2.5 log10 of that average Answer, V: 0.41 mag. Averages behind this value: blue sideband 10.1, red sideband 9.61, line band 6.75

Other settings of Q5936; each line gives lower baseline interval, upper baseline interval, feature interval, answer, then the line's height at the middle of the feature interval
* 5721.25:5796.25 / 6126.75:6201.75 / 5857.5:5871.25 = 0.18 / 10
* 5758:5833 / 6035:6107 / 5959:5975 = 0.35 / 10.7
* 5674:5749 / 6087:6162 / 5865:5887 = 0.46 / 10.4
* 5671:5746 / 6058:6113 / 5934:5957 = 0.30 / 10.6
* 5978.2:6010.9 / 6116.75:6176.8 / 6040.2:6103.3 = -0.16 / 9.33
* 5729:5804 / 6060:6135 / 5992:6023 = 0.18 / 10.8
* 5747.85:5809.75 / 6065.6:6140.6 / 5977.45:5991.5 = 0.24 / 10.9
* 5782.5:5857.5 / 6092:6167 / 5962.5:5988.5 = 0.28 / 10.6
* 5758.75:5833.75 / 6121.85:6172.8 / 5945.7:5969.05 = 0.29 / 10.2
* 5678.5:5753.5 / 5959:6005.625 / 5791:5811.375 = -0.17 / 9.67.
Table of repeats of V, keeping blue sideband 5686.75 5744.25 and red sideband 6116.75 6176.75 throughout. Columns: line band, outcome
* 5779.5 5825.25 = -0.093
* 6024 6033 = -0.066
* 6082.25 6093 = -0.132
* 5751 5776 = -0.007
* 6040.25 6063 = -0.088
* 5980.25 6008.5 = 0.098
